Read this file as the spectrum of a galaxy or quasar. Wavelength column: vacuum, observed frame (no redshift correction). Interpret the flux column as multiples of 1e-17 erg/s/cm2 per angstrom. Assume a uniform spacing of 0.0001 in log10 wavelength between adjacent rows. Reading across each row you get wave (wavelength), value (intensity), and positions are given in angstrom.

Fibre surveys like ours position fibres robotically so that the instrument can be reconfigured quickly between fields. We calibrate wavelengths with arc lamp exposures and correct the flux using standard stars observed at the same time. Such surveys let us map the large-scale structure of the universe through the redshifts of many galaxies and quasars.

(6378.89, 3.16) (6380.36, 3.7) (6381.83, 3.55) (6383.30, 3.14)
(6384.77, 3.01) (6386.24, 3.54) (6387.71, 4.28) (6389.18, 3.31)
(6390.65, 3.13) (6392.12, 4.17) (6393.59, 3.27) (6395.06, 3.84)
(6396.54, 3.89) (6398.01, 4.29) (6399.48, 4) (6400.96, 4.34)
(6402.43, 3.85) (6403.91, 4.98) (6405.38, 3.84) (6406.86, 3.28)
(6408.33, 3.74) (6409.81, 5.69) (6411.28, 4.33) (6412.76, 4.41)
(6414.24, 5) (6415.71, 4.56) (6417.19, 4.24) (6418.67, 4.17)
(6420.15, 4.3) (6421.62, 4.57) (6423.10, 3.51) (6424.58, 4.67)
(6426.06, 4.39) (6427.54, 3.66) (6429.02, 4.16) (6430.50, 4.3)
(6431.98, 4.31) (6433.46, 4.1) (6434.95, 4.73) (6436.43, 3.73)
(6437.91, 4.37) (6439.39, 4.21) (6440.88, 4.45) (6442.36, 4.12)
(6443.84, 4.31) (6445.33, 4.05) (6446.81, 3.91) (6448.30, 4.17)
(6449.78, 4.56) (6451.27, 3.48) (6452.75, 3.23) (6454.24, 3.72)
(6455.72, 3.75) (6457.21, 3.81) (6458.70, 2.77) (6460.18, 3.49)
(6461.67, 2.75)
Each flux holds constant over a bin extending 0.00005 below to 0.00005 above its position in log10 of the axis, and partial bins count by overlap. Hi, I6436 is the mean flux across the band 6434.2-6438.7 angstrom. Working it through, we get 4.27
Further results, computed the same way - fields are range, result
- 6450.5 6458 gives 3.59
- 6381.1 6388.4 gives 3.5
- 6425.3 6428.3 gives 4.03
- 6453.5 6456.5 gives 3.74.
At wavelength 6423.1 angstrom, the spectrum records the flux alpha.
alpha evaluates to 3.51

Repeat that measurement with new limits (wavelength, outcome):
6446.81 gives 3.91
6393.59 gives 3.27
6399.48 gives 4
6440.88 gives 4.45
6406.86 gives 3.28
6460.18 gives 3.49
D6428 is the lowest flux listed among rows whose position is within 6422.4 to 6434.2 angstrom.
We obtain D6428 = 3.51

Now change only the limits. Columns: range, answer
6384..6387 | 3.01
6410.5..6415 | 4.33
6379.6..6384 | 3.14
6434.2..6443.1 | 3.73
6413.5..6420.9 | 4.17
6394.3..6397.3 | 3.84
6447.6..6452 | 3.48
